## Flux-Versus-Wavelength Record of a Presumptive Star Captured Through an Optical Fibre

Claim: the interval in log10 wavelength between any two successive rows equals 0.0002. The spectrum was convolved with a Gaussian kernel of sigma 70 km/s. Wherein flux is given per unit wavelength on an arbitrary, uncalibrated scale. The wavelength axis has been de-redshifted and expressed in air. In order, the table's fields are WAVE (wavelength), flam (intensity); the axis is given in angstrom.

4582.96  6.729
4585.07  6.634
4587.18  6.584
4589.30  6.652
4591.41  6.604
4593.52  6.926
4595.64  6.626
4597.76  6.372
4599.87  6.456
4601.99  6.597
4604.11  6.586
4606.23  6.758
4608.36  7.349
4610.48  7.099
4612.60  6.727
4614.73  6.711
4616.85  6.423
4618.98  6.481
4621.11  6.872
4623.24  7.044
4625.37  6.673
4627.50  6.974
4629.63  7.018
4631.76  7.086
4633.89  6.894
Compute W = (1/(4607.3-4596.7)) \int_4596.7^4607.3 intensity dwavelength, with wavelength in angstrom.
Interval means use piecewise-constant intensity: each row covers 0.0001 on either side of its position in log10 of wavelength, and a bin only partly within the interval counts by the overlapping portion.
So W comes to 6.55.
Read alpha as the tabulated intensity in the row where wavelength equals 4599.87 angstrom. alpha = 6.456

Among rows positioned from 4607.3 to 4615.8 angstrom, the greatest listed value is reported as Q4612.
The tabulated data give 7.349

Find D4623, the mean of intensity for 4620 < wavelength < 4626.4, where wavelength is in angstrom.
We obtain 6.86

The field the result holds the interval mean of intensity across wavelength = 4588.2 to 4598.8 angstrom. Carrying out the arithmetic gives 6.63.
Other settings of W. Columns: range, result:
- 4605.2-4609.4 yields 7.04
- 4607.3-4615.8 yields 6.98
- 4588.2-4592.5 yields 6.63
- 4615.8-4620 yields 6.45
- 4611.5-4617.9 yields 6.63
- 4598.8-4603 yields 6.54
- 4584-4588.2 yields 6.61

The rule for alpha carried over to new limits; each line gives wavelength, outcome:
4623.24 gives 7.044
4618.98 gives 6.481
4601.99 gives 6.597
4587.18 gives 6.584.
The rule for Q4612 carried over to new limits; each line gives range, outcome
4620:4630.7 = 7.044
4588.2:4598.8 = 6.926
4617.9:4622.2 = 6.872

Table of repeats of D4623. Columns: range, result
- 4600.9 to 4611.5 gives 6.87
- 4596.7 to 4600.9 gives 6.42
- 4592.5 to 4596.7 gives 6.77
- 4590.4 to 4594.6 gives 6.77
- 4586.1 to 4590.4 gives 6.62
